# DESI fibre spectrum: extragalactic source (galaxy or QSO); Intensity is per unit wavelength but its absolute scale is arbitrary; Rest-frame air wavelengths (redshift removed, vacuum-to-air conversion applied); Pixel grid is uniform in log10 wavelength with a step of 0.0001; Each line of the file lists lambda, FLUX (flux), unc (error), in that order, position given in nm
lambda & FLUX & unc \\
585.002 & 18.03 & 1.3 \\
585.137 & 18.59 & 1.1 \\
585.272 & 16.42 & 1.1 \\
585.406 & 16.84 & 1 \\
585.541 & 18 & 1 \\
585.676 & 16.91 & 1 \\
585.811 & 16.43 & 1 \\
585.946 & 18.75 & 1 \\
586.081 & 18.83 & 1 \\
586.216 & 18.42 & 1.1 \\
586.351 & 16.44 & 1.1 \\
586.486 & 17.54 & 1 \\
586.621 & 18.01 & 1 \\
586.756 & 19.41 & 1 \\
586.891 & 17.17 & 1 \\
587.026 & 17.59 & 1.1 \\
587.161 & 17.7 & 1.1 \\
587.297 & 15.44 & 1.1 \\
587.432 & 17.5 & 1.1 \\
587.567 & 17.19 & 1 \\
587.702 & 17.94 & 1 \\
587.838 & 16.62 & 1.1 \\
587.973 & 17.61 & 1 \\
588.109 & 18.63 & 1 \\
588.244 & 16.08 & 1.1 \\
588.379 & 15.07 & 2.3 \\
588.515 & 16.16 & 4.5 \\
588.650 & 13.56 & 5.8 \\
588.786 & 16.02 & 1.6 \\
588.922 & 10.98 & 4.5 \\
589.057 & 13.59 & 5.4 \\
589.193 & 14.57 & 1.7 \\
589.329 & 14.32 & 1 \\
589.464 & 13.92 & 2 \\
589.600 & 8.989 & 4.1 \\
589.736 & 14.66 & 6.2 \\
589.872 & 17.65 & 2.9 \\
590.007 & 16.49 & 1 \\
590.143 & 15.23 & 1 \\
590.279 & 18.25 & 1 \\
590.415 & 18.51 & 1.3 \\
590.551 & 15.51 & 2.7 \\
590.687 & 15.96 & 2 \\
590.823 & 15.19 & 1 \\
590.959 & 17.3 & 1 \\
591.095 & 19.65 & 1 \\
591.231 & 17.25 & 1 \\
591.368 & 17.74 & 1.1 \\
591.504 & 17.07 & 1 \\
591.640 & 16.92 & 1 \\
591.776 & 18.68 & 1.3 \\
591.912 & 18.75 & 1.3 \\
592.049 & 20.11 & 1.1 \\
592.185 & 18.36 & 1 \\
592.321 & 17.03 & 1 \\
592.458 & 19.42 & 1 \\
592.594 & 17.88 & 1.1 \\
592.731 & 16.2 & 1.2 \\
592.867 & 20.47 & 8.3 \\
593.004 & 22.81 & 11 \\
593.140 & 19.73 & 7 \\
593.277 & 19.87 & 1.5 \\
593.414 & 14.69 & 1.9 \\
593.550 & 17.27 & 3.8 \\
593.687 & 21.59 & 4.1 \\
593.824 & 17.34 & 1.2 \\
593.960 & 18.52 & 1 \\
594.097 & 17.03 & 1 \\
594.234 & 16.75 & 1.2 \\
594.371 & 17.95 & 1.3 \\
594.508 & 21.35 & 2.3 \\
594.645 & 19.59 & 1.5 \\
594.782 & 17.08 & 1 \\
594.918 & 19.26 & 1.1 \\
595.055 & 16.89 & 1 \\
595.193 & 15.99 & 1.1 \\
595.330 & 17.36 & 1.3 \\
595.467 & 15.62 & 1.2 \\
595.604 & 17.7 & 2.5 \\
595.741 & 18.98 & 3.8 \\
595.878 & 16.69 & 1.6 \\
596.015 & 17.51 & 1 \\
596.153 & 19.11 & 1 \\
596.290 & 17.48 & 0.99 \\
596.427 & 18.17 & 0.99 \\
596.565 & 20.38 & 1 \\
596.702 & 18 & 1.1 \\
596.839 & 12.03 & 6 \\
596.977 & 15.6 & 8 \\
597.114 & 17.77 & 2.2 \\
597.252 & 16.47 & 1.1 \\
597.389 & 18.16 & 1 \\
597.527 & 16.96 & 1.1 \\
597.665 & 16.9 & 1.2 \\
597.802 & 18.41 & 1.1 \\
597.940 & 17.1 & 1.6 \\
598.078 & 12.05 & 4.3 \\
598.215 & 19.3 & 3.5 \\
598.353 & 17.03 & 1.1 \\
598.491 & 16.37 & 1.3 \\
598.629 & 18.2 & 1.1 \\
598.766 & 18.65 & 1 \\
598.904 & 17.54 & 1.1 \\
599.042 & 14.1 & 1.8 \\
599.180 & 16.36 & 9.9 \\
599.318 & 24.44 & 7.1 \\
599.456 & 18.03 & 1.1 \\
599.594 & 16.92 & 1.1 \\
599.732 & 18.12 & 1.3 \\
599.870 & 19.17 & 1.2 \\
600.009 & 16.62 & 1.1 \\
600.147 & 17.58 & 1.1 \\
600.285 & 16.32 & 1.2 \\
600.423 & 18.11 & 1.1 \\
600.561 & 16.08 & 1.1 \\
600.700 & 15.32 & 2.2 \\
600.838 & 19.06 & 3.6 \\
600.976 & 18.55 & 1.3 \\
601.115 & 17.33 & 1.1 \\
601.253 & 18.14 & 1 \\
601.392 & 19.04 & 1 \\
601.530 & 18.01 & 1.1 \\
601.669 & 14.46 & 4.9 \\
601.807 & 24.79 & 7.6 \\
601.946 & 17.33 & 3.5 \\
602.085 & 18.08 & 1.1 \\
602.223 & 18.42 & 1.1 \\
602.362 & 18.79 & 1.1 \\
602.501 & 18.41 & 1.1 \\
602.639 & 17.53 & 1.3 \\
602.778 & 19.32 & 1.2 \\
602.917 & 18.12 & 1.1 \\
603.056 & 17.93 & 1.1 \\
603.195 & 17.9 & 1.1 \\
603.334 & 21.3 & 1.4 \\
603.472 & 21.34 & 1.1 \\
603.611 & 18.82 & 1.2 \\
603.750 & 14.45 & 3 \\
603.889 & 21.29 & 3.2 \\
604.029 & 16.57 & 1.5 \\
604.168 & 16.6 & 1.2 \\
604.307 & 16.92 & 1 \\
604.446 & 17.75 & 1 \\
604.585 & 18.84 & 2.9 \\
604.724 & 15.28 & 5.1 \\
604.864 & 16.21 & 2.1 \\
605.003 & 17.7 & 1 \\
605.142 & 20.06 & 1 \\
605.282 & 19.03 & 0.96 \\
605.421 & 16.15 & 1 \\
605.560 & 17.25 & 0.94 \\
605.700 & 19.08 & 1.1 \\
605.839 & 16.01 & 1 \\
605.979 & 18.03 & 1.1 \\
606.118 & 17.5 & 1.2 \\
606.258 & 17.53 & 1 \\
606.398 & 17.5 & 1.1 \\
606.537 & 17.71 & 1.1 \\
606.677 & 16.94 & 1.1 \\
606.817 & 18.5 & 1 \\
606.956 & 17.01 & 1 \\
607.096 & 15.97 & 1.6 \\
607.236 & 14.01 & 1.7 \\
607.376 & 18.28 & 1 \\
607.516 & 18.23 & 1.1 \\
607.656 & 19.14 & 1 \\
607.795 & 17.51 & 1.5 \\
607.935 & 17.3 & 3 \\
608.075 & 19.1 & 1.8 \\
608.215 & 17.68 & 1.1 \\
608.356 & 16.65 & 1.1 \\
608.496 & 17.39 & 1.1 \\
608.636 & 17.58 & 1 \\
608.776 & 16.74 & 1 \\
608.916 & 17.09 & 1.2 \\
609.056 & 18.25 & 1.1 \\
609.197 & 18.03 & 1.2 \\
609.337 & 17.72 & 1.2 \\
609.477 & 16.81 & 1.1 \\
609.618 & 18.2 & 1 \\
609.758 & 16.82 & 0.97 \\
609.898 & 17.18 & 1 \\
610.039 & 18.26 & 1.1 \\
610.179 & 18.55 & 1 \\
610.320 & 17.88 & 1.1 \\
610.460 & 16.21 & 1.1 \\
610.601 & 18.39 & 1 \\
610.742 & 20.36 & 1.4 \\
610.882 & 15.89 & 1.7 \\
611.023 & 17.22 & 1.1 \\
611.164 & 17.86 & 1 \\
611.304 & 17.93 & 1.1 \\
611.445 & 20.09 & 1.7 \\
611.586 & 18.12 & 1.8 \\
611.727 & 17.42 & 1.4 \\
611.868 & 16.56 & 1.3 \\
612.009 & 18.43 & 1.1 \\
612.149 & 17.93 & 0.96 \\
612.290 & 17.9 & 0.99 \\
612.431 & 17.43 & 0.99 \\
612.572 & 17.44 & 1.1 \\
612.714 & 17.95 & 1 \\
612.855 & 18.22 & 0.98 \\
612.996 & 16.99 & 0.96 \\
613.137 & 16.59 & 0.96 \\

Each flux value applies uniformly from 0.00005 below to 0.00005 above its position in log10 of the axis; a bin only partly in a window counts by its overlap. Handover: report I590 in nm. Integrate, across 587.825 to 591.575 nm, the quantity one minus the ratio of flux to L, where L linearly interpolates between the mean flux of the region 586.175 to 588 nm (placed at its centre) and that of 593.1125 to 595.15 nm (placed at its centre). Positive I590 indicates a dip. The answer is 0.41 nm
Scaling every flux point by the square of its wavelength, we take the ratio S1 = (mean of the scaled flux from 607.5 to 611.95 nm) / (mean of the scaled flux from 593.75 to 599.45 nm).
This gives 1.1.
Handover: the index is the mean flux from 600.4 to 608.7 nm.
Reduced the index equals 17.8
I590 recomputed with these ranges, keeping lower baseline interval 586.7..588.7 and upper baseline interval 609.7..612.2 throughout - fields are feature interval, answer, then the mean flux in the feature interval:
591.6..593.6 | -0.17 nm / 18.6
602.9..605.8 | -0.07 nm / 18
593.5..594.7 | -0.10 nm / 18.6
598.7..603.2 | -0.15 nm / 18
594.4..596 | -0.06 nm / 17.9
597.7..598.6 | 0.03 nm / 16.8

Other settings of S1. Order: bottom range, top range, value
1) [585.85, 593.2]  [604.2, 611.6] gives 1.10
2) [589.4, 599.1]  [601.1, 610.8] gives 1.07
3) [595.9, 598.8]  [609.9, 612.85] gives 1.09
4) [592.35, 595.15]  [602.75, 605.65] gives 1.01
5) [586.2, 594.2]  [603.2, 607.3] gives 1.09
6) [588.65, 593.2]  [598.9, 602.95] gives 1.11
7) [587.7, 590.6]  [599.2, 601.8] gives 1.21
